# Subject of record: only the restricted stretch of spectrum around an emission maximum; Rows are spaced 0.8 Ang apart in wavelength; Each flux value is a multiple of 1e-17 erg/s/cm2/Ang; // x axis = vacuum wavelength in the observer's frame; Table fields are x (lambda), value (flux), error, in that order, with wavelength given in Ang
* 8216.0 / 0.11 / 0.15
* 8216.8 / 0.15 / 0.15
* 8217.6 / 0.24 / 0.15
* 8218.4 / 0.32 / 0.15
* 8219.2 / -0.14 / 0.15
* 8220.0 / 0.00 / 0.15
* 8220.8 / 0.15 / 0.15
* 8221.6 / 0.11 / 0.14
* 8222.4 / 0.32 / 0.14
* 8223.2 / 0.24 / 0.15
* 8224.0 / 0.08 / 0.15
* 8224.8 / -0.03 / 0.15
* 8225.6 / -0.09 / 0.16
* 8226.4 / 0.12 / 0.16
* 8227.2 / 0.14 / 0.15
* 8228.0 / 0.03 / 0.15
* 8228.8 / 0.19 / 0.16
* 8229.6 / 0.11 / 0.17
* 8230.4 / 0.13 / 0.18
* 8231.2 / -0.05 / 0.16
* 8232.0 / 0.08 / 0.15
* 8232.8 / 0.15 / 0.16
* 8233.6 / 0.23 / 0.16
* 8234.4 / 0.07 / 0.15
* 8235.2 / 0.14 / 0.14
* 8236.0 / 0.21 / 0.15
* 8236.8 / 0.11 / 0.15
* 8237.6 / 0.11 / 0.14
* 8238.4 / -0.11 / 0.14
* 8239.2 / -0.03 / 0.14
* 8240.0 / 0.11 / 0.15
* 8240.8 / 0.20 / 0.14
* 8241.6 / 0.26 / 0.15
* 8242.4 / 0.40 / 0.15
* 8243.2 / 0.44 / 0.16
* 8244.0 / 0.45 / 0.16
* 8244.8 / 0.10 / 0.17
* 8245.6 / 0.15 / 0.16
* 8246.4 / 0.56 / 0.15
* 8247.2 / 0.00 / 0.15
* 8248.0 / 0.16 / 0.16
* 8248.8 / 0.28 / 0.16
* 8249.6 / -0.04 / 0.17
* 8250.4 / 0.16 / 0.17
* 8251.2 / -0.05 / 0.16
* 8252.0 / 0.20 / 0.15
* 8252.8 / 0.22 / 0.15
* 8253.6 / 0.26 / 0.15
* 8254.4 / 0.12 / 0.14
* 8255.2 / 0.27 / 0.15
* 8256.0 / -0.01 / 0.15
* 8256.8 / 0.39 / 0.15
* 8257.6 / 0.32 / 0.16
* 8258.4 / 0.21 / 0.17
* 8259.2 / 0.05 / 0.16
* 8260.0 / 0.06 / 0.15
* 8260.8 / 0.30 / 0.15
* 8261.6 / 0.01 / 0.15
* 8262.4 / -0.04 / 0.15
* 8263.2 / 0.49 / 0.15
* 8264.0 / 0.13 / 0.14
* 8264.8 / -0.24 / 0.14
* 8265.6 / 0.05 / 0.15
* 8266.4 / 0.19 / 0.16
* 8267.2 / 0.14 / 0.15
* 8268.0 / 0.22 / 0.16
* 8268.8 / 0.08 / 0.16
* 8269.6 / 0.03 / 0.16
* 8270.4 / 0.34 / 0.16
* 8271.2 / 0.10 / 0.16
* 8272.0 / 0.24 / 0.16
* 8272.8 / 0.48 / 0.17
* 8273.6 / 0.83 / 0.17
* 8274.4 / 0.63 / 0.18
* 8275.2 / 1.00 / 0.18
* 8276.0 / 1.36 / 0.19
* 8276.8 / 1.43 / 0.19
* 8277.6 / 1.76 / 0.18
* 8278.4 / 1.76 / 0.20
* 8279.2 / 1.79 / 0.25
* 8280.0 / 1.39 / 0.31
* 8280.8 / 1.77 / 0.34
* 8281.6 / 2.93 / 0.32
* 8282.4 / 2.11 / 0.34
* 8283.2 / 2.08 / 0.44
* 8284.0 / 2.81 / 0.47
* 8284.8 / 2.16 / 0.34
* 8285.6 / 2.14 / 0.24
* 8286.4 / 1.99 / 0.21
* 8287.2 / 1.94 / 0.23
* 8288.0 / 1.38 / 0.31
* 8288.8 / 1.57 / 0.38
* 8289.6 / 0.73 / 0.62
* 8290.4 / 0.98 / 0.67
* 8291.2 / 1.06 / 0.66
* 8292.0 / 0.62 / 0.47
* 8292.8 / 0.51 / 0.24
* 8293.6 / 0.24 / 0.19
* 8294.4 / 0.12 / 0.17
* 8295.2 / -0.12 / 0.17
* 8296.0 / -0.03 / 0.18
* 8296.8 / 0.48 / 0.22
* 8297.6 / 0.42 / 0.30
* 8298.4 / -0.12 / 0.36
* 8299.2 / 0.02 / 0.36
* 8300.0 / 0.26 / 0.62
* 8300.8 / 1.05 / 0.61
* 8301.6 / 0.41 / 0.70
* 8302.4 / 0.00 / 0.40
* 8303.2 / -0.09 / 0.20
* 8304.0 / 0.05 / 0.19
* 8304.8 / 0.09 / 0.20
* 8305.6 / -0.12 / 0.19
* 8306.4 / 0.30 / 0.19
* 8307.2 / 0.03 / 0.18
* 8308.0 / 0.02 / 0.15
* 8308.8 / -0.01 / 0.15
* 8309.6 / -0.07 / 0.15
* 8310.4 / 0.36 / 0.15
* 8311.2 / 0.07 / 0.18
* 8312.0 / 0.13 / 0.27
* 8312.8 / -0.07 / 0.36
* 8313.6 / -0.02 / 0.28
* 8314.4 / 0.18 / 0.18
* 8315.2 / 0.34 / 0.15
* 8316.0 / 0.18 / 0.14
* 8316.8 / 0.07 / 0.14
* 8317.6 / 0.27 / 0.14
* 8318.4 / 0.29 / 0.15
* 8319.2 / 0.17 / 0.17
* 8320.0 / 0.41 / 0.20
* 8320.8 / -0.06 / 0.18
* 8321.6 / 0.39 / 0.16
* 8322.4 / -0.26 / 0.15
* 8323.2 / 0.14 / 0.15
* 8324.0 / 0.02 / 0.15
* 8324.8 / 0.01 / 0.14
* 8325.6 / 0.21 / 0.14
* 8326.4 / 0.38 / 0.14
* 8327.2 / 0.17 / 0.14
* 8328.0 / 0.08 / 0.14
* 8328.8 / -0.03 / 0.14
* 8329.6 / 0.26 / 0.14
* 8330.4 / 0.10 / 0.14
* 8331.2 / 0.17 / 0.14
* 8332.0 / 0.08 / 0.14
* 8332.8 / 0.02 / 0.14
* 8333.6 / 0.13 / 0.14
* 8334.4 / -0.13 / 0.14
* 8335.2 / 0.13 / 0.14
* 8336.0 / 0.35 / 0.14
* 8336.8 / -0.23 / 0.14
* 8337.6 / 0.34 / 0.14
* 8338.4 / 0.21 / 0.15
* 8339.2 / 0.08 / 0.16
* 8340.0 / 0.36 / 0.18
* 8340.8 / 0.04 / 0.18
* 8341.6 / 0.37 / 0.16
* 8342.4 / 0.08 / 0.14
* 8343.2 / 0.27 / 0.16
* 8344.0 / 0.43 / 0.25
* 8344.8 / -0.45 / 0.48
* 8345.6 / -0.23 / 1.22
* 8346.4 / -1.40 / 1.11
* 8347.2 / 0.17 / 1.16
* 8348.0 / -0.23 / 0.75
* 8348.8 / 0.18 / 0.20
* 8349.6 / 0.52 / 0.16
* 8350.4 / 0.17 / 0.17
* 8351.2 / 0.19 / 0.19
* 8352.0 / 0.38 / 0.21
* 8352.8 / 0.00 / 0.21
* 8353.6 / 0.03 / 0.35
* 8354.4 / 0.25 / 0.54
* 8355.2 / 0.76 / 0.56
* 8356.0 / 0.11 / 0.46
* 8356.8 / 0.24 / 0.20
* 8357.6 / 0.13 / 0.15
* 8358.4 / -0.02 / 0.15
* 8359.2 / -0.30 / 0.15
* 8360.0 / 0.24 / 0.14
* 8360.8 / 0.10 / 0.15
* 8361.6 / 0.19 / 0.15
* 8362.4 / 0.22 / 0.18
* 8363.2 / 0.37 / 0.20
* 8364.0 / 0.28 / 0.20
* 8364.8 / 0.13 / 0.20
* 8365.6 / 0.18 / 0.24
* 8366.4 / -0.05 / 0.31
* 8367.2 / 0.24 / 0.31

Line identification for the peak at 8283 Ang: [O II] 3727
